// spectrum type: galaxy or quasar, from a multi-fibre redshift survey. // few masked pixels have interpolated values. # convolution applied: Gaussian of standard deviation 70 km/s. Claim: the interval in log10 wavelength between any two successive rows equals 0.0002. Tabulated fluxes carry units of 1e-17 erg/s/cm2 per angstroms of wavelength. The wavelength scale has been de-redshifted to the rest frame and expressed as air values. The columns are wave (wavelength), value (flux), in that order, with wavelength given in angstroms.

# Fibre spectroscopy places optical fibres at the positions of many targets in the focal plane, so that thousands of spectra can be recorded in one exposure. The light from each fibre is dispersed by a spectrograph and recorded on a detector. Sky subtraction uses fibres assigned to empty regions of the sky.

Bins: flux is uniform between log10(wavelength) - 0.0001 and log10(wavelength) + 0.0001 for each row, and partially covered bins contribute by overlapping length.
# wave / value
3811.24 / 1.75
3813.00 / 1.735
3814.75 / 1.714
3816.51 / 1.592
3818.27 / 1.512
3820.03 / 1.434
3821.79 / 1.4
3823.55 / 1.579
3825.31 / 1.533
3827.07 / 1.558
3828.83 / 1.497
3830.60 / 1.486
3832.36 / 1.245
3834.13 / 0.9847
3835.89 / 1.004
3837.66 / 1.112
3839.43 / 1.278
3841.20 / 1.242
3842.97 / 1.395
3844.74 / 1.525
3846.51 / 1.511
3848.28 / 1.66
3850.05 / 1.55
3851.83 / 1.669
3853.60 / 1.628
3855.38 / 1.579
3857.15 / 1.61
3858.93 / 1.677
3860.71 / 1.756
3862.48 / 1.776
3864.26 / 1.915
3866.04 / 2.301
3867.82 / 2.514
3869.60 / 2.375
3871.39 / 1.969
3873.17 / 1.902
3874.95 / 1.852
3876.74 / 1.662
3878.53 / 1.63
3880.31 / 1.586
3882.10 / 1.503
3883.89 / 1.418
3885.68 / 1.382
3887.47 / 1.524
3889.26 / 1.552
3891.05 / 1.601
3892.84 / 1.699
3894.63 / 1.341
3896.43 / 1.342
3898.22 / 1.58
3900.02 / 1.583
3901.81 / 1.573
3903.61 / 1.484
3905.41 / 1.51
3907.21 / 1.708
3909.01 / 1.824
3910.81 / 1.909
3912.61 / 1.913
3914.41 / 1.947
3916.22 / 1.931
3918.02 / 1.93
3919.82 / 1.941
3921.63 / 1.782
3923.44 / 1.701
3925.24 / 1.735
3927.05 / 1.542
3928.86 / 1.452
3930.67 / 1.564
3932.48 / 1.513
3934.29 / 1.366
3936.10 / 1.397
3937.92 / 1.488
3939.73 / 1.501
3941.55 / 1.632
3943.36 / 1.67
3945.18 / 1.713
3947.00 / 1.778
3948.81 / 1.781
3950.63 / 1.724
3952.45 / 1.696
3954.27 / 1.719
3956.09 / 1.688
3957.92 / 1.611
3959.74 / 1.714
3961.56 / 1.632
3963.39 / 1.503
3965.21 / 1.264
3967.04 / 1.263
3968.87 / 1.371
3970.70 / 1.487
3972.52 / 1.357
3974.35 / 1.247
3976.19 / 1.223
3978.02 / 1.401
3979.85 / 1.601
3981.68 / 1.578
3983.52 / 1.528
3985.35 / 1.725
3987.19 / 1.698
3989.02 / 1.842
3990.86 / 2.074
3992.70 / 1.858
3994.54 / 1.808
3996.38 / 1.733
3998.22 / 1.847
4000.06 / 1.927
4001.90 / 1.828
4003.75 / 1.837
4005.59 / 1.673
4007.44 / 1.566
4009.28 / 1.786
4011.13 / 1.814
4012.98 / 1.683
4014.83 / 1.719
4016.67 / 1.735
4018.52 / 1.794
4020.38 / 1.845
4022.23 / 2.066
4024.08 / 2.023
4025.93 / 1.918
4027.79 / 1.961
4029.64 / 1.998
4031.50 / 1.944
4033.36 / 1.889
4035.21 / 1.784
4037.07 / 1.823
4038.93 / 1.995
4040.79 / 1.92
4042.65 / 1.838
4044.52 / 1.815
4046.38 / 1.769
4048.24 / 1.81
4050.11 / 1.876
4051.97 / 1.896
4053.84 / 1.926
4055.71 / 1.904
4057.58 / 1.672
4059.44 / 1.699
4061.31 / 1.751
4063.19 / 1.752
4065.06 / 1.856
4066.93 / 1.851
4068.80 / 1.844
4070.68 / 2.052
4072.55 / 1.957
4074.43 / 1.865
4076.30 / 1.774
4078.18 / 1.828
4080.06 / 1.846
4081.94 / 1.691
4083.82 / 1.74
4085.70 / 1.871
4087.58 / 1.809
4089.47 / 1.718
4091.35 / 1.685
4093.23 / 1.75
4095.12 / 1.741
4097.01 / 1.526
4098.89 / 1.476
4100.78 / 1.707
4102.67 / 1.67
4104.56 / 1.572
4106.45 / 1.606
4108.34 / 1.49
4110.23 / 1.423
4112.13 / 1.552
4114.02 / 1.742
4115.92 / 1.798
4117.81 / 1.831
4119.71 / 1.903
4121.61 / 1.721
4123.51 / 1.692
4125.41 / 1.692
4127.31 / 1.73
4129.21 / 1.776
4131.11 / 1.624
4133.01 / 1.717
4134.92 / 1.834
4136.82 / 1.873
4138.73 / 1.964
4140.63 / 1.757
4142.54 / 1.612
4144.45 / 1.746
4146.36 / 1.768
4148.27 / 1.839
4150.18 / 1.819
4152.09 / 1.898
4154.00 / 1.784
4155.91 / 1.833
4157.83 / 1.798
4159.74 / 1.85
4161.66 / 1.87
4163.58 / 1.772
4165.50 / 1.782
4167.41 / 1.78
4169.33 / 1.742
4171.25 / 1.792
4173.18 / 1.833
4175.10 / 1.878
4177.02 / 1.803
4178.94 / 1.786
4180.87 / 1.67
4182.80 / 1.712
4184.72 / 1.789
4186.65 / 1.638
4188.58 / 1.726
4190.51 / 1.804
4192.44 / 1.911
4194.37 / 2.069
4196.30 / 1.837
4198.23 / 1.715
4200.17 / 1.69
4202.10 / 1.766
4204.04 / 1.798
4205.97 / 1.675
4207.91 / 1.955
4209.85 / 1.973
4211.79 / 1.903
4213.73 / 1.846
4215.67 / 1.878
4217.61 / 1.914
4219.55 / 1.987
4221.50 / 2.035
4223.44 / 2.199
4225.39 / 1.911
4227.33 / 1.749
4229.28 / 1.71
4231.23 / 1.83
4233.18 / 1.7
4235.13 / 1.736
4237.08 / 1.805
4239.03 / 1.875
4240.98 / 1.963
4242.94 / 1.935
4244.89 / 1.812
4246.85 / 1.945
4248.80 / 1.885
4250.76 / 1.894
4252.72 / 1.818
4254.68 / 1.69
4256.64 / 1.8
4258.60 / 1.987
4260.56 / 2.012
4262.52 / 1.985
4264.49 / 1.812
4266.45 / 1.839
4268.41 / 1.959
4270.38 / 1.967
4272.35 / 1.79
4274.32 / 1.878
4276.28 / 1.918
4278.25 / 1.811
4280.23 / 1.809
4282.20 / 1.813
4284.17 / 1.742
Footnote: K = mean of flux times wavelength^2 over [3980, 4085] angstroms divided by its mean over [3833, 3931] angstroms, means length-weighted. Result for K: 1.2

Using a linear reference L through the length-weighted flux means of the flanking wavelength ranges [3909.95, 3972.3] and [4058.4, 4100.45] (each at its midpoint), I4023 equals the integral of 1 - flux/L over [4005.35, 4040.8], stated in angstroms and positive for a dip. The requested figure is -2.6 angstroms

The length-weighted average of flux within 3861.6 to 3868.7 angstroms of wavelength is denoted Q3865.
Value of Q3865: 2.13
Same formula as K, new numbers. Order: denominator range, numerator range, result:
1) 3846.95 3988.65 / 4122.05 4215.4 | 1.24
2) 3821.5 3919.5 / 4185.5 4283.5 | 1.37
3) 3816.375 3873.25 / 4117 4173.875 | 1.30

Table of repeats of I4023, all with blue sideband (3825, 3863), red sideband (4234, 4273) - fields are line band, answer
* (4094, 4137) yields 1.43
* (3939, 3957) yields -1.42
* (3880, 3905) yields 0.04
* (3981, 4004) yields -2.55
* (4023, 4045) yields -3.42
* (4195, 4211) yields 0.15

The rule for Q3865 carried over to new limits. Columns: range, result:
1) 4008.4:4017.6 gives 1.75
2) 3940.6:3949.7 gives 1.71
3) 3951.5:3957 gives 1.7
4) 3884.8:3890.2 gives 1.49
